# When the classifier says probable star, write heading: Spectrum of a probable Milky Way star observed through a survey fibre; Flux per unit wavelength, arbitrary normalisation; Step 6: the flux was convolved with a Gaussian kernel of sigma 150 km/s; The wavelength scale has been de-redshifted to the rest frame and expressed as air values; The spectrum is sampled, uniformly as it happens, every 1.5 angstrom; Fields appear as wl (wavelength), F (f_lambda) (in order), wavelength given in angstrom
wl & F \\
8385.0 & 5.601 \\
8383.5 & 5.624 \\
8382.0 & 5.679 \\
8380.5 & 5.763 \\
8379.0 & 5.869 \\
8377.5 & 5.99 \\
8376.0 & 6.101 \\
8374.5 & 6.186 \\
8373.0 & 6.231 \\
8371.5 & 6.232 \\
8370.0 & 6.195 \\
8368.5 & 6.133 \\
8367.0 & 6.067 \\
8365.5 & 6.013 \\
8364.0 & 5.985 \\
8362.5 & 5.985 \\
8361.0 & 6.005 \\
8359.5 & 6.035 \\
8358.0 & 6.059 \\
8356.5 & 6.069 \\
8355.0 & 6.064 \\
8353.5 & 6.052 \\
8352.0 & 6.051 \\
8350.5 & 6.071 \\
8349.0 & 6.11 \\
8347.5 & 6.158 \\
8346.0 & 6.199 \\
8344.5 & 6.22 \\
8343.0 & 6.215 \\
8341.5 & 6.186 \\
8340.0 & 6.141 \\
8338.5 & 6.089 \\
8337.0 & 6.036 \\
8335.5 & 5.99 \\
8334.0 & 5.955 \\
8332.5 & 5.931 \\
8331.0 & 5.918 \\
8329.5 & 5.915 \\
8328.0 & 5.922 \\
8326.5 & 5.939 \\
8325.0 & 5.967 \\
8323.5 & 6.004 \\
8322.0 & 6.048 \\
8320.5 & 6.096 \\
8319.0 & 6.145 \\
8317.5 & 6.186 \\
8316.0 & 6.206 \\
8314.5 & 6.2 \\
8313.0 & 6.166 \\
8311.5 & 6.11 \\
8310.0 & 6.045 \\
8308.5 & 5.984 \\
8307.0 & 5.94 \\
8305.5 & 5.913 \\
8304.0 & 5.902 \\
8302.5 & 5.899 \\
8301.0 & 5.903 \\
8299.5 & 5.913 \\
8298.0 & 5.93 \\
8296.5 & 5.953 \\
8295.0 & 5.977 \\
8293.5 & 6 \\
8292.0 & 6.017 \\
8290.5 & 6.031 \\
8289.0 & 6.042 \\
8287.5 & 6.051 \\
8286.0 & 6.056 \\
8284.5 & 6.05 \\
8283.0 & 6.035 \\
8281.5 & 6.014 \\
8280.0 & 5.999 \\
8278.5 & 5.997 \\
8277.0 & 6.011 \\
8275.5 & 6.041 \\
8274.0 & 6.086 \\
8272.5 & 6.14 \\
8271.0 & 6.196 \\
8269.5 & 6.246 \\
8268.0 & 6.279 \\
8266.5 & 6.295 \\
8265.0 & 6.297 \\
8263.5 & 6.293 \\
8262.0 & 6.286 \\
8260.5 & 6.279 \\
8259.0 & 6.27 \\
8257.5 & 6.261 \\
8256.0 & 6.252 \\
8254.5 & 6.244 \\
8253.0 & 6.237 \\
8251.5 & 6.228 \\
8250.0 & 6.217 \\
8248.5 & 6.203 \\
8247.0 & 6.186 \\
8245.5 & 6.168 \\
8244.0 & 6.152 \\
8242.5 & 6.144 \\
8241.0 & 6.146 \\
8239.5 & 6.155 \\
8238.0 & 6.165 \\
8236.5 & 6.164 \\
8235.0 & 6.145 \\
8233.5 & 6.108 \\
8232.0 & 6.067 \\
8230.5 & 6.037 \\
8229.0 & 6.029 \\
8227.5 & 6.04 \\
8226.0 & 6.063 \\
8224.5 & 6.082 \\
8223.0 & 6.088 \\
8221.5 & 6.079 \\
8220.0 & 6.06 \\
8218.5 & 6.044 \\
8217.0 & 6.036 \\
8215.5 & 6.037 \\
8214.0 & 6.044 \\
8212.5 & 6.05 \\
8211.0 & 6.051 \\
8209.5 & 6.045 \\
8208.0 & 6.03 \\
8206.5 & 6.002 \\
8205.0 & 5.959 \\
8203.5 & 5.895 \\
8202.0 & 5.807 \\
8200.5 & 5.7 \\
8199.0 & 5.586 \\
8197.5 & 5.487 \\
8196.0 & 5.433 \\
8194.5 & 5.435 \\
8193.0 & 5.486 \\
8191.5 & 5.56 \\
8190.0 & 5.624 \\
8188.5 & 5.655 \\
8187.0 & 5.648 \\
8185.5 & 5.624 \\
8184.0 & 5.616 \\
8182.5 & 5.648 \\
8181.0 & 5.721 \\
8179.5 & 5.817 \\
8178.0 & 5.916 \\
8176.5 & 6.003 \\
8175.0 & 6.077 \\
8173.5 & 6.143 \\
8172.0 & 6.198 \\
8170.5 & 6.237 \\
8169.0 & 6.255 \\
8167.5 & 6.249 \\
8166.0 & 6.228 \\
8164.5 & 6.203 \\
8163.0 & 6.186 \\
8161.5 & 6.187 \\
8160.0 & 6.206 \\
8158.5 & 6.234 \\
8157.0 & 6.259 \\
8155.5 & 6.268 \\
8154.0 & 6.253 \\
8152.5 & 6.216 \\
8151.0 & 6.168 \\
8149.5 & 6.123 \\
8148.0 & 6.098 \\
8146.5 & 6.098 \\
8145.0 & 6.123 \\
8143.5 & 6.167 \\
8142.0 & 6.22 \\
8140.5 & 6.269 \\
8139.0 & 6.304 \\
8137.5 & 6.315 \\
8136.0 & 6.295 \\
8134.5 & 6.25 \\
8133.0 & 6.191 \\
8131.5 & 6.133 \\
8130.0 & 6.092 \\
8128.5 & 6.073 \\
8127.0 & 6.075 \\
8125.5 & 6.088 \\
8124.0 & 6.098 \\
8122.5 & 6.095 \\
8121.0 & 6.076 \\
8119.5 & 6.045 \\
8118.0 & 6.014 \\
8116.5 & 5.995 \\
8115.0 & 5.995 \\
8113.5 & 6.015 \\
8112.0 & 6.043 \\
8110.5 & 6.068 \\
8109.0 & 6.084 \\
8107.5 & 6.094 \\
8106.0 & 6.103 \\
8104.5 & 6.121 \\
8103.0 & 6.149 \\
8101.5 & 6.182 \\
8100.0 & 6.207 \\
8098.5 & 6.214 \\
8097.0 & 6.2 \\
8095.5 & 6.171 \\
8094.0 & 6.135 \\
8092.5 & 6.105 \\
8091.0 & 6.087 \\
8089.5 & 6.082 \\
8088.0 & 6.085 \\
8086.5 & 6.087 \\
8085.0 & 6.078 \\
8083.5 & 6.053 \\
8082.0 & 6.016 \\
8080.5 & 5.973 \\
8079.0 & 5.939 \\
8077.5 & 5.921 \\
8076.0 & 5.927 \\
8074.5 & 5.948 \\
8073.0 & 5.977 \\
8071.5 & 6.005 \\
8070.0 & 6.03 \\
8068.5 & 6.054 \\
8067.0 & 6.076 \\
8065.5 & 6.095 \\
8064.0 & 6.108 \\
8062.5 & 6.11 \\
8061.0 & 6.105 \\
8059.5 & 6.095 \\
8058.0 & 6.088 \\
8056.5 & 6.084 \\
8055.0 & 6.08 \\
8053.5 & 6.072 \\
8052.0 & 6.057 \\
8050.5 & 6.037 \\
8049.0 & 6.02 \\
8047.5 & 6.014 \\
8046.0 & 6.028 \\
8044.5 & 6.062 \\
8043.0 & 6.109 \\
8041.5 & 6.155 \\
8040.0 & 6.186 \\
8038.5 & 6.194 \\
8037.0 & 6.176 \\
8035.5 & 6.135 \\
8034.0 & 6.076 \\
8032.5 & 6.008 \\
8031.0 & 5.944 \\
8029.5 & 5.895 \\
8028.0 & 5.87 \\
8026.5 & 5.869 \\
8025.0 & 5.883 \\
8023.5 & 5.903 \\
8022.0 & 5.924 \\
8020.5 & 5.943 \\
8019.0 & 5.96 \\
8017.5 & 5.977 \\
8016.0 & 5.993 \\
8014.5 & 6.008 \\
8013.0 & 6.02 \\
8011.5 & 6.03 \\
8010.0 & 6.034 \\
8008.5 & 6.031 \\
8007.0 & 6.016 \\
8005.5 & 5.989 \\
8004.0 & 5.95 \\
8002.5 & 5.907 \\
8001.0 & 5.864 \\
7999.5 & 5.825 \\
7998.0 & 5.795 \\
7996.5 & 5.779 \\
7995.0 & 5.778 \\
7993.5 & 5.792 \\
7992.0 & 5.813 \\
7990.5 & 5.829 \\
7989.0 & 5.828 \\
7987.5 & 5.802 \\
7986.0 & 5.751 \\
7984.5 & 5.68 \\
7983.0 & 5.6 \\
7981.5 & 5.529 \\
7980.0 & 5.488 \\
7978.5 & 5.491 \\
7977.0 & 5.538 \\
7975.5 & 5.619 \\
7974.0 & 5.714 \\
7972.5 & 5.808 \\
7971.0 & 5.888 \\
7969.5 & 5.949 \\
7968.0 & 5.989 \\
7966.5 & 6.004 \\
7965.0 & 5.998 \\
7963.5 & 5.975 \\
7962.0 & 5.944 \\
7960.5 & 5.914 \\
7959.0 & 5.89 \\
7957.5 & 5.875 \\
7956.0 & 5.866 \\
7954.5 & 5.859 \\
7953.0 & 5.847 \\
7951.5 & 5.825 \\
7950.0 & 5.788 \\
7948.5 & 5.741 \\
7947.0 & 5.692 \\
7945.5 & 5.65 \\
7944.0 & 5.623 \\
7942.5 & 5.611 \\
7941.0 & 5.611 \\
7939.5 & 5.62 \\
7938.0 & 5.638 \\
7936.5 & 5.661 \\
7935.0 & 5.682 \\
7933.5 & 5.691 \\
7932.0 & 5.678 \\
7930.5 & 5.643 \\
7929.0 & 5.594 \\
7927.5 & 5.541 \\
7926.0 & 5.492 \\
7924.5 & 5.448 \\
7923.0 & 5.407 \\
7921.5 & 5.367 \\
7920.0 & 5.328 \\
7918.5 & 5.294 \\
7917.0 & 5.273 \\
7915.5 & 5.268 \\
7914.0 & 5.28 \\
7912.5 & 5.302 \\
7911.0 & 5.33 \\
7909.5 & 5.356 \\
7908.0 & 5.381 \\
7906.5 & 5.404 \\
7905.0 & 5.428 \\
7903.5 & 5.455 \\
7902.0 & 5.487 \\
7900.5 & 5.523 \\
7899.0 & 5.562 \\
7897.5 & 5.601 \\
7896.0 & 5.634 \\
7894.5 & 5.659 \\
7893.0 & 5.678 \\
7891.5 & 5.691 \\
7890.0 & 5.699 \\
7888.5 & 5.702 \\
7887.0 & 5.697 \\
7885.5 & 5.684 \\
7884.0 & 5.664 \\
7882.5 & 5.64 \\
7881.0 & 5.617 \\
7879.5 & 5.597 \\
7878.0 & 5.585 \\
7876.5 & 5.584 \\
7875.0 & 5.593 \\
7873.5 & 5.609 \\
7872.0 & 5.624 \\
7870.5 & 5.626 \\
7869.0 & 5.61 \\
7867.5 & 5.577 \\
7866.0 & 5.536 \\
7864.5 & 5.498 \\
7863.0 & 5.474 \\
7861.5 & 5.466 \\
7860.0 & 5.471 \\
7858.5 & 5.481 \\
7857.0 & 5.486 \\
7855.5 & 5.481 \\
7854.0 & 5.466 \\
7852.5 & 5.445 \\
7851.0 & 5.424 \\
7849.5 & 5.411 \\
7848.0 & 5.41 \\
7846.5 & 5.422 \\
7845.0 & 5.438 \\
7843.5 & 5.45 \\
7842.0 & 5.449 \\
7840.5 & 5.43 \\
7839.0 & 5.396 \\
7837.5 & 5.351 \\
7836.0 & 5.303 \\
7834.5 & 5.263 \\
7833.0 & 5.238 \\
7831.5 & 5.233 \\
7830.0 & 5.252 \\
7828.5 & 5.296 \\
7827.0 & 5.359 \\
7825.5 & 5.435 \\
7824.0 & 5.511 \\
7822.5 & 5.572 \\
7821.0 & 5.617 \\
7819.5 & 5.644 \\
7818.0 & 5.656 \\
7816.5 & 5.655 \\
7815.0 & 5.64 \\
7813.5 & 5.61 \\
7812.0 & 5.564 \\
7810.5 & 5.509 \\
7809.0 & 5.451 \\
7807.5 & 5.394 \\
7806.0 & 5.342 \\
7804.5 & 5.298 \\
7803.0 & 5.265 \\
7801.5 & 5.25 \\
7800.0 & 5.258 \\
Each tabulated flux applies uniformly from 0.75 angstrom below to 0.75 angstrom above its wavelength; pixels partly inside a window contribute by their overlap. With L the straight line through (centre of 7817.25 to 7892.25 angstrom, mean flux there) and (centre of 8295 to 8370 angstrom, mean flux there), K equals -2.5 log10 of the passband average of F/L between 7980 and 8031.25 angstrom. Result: -0.04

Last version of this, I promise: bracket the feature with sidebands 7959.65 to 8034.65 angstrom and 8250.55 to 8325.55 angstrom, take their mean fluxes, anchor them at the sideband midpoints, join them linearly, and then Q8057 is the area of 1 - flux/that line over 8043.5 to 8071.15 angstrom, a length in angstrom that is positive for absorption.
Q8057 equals -0.7 angstrom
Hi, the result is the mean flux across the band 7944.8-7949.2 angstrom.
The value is 5.69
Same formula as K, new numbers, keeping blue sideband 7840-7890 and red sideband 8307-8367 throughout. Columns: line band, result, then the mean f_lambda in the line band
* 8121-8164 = -0.06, 6.18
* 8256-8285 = -0.03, 6.17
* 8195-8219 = 0.01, 5.88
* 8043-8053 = -0.06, 6.04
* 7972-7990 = 0.00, 5.65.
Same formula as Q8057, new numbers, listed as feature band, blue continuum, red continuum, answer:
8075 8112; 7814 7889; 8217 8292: -1.3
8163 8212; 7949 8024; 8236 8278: 2.0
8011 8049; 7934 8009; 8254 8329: -1.1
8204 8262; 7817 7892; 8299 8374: -1.8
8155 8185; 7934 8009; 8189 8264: -0.5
